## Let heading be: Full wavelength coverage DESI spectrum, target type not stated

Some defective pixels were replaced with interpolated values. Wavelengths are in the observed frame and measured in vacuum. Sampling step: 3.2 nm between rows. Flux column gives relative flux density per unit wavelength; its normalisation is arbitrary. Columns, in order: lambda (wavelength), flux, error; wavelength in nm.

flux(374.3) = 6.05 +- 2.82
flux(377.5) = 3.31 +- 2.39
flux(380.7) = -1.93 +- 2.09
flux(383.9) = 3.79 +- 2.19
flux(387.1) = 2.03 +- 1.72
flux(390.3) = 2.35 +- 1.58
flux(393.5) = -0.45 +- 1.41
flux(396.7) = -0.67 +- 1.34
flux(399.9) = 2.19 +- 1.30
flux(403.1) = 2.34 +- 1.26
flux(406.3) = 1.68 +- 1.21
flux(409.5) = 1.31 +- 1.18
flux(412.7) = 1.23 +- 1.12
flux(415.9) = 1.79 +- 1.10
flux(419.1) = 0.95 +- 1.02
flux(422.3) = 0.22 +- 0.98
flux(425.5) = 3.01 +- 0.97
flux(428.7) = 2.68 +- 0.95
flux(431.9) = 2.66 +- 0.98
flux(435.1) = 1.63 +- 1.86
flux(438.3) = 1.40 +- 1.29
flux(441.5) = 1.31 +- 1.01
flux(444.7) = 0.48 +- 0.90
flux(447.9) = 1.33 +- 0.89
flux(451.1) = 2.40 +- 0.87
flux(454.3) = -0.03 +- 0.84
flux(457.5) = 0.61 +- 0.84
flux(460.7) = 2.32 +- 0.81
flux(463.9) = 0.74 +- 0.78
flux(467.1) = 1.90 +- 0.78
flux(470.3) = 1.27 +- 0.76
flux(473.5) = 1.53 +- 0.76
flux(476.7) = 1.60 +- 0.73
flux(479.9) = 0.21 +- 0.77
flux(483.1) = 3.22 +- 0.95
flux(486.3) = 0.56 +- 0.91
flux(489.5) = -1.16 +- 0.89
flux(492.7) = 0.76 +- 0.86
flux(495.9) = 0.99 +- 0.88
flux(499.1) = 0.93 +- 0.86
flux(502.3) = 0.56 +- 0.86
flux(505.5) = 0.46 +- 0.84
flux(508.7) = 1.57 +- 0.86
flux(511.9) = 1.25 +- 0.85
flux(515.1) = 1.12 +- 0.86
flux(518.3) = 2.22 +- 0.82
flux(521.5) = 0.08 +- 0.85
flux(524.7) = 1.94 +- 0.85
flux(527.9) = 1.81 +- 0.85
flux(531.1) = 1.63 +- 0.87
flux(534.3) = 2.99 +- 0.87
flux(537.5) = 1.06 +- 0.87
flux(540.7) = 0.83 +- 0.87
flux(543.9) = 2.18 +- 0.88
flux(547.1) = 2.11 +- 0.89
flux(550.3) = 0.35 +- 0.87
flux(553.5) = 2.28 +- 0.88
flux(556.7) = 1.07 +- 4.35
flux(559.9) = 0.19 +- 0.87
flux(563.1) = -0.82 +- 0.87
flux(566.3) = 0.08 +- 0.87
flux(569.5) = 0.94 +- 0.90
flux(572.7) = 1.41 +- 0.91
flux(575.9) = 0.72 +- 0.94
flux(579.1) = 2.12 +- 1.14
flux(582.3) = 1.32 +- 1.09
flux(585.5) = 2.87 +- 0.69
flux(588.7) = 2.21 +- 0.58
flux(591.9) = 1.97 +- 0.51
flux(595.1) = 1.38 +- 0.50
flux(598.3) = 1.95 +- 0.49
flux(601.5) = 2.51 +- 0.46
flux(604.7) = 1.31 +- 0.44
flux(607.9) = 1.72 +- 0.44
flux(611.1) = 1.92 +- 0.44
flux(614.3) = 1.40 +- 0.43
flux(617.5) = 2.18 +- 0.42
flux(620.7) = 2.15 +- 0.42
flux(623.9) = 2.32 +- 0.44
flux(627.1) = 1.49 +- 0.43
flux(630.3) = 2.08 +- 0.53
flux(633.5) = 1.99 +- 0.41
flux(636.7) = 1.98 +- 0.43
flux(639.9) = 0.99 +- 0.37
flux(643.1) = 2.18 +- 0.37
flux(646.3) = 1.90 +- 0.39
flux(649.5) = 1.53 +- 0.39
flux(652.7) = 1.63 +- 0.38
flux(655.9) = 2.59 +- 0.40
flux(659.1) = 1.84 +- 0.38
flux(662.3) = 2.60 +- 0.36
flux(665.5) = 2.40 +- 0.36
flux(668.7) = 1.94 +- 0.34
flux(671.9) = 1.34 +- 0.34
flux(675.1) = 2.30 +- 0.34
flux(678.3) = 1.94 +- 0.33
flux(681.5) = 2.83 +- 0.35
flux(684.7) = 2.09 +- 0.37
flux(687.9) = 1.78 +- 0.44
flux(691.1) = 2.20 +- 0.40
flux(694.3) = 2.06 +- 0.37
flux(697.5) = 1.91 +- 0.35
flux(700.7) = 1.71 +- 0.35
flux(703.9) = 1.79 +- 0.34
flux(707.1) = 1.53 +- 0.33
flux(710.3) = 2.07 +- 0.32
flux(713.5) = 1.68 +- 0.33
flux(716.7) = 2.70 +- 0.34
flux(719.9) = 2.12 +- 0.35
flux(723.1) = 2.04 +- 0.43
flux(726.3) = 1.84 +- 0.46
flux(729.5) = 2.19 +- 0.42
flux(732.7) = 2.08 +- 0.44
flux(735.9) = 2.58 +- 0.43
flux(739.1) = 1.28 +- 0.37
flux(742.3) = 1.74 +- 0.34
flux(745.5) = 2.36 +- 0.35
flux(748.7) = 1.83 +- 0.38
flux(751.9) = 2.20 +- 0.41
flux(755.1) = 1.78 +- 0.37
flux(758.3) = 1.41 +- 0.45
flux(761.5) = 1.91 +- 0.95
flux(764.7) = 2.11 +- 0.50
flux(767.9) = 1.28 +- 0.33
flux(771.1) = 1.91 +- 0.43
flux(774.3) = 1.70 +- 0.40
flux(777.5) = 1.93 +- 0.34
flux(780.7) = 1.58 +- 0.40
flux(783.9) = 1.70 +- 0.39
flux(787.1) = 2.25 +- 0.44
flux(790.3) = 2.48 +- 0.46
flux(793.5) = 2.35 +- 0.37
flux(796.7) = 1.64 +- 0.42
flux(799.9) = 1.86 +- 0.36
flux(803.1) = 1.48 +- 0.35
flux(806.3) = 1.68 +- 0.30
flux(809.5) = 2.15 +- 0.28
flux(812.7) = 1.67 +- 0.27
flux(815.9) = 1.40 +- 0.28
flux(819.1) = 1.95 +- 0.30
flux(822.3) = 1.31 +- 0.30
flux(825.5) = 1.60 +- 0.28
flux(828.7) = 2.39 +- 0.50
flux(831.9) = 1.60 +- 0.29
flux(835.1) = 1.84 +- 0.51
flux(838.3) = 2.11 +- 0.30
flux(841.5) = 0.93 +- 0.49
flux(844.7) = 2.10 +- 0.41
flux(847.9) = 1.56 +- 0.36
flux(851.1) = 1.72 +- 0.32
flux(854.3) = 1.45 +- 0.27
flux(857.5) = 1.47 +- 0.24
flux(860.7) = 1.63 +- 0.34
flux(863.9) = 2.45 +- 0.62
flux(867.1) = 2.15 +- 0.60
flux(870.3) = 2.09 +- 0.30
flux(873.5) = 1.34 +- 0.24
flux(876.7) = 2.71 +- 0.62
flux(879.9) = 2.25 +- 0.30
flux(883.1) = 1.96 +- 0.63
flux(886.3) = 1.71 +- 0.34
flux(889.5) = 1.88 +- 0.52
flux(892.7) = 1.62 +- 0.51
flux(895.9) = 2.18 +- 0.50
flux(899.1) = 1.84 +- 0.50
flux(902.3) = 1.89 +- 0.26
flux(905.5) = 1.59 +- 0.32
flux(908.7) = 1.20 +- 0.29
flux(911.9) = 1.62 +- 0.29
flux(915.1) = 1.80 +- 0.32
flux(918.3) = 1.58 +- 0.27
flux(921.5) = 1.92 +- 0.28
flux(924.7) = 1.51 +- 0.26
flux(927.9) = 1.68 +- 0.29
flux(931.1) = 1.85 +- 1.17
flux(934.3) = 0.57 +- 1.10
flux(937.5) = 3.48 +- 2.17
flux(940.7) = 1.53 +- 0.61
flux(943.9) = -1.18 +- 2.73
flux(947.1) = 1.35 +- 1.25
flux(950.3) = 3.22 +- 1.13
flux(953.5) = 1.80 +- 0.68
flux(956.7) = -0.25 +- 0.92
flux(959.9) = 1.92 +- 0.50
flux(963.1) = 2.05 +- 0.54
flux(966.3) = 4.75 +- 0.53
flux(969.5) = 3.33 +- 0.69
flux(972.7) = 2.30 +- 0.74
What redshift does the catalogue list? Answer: 0.47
